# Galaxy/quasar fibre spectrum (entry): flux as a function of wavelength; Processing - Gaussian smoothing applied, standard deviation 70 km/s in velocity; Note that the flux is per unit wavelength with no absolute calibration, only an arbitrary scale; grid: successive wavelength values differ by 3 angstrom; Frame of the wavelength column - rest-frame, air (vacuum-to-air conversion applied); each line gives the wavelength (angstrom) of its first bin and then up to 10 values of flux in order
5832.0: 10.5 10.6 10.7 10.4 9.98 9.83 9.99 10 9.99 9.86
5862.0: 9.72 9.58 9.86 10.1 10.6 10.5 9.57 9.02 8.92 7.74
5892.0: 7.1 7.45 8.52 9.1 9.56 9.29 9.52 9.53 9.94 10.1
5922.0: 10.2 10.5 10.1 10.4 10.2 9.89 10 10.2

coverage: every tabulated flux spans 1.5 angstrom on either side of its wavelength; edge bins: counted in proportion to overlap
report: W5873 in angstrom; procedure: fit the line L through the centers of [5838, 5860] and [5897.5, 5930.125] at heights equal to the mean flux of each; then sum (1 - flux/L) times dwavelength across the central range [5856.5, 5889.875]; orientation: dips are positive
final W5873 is 1.0 angstrom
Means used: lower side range 10.1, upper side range 9.72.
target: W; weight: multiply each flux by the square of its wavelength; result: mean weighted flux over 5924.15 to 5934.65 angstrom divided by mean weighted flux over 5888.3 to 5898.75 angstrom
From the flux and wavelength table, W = 1.36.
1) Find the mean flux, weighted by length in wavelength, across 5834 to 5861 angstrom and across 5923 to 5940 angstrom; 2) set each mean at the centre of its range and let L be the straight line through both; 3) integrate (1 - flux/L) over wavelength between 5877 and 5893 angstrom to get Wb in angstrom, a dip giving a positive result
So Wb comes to 2.3 angstrom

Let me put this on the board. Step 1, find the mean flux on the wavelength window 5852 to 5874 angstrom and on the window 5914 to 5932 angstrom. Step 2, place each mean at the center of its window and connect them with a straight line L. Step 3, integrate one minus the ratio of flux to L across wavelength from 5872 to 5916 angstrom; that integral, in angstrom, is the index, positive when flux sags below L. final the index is 4.29 angstrom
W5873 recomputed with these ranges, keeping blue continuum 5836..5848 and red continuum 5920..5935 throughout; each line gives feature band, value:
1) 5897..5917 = 1.78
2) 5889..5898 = 2.37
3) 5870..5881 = 0.04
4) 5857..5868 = 0.55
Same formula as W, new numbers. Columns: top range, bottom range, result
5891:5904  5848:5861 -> 0.84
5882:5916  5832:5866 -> 0.88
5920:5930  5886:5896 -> 1.36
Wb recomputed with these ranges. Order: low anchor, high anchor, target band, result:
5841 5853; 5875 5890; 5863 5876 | -0.7 angstrom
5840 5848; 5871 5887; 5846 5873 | 0.1 angstrom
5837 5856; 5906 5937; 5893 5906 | 1.8 angstrom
